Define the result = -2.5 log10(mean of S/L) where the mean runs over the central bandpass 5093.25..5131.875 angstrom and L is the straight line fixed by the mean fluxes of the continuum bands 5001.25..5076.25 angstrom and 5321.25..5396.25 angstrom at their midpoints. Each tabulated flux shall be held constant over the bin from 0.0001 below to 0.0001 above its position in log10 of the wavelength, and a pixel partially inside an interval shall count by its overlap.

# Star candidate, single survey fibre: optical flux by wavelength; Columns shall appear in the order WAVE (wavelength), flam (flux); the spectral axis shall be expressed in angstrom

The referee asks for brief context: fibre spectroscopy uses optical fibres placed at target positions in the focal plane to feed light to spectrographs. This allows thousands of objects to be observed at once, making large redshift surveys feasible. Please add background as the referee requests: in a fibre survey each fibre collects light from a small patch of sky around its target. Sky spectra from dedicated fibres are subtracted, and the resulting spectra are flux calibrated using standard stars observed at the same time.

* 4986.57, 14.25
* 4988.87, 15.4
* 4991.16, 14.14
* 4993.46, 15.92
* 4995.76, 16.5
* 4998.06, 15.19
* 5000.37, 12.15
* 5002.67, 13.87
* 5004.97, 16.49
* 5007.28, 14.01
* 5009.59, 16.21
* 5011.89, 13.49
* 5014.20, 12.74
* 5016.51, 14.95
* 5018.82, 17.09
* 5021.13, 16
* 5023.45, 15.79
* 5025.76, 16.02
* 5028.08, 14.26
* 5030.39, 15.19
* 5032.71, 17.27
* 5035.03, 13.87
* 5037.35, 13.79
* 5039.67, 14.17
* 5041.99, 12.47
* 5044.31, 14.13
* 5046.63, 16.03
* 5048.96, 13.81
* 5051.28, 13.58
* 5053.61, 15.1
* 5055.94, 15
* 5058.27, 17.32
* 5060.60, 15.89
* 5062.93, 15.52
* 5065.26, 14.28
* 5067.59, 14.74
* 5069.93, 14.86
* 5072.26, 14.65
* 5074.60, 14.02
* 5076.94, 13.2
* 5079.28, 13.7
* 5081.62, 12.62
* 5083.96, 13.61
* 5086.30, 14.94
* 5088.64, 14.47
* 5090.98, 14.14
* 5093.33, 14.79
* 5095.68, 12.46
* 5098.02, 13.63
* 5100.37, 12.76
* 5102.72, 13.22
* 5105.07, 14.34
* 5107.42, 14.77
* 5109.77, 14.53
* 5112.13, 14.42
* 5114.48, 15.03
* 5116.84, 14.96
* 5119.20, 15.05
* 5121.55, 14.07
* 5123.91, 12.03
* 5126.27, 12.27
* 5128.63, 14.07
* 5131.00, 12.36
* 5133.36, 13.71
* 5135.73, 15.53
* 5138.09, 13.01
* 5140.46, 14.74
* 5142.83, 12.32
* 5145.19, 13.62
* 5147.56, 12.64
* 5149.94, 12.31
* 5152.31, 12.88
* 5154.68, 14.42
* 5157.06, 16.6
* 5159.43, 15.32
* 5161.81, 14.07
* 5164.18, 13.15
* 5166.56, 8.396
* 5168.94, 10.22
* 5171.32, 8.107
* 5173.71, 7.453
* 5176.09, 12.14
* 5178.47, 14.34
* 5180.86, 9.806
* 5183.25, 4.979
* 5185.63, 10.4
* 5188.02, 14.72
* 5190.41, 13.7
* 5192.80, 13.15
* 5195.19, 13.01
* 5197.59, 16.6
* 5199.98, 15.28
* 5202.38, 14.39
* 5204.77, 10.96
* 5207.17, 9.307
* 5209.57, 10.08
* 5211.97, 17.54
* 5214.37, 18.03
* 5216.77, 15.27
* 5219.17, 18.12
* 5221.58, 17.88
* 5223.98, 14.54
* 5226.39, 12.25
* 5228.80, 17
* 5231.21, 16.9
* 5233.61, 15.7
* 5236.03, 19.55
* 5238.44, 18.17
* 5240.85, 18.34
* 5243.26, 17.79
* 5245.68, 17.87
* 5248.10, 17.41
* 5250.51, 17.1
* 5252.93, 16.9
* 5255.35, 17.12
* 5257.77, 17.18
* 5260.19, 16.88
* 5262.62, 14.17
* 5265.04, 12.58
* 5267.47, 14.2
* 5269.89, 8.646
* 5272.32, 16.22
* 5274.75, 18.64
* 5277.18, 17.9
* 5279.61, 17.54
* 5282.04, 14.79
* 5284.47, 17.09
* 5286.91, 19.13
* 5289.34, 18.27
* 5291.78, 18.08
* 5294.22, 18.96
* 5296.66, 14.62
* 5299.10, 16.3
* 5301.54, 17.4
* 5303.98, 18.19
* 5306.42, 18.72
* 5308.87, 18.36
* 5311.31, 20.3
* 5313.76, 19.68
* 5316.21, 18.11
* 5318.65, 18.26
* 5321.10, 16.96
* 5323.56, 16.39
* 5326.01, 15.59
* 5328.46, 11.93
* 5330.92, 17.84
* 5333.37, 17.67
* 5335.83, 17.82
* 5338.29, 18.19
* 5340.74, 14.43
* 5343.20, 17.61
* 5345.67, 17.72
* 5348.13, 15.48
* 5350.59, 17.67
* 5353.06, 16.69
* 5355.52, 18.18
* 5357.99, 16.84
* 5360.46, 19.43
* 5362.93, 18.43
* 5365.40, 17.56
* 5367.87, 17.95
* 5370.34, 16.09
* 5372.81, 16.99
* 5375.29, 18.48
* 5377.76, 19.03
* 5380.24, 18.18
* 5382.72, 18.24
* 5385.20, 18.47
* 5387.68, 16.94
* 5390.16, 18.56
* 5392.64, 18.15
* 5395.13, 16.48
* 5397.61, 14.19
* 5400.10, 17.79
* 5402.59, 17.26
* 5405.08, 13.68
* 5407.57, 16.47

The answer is 0.122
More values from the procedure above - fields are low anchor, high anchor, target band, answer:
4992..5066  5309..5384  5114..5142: 0.14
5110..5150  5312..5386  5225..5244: -0.10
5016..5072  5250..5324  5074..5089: 0.12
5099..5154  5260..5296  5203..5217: 0.12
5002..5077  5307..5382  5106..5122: 0.06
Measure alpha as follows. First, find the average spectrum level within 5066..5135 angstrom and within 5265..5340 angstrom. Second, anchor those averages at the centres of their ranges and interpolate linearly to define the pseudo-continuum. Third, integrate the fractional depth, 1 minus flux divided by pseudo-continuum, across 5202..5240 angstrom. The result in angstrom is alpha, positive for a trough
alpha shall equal 0.85 angstrom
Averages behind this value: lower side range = 13.9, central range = 15.4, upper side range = 17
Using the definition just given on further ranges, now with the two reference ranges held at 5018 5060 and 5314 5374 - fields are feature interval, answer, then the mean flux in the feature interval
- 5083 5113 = 2.80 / 14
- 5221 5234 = 0.57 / 15.6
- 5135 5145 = 1.23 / 13.8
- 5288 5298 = -0.43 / 17.5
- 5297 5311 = -0.75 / 17.8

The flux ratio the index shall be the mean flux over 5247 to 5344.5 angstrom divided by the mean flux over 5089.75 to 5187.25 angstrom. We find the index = 1.30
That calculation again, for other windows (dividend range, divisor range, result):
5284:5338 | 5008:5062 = 1.17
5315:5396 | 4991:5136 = 1.20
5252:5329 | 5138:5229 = 1.28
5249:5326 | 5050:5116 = 1.18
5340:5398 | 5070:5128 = 1.26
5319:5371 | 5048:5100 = 1.18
